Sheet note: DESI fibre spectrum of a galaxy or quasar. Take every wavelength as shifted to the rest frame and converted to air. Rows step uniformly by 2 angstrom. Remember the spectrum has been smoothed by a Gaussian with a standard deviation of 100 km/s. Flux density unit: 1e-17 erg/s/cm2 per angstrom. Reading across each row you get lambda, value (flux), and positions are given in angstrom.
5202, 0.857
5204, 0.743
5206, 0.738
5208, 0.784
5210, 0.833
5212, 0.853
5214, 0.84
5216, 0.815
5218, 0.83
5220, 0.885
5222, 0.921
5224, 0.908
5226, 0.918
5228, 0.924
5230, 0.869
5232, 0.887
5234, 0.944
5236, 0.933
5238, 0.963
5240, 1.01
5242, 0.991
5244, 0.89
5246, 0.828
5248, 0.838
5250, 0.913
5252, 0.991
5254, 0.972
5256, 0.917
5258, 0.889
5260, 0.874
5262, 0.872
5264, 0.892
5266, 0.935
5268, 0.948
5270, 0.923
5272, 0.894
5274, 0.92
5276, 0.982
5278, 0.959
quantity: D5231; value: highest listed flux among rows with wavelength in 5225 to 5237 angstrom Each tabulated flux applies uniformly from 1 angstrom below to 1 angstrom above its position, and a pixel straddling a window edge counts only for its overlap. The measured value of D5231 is 0.944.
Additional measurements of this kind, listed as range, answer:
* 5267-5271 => 0.948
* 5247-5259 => 0.991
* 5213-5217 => 0.84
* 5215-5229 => 0.924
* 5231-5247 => 1.01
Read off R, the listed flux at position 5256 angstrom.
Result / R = 0.917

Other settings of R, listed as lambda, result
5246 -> 0.828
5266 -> 0.935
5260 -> 0.874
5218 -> 0.83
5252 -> 0.991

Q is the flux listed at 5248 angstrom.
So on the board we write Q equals 0.838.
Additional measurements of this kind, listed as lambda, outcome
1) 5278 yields 0.959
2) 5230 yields 0.869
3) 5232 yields 0.887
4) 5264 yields 0.892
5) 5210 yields 0.833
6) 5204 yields 0.743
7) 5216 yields 0.815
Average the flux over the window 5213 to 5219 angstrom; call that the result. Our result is 0.828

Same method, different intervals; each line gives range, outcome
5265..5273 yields 0.925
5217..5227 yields 0.892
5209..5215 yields 0.842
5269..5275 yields 0.912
